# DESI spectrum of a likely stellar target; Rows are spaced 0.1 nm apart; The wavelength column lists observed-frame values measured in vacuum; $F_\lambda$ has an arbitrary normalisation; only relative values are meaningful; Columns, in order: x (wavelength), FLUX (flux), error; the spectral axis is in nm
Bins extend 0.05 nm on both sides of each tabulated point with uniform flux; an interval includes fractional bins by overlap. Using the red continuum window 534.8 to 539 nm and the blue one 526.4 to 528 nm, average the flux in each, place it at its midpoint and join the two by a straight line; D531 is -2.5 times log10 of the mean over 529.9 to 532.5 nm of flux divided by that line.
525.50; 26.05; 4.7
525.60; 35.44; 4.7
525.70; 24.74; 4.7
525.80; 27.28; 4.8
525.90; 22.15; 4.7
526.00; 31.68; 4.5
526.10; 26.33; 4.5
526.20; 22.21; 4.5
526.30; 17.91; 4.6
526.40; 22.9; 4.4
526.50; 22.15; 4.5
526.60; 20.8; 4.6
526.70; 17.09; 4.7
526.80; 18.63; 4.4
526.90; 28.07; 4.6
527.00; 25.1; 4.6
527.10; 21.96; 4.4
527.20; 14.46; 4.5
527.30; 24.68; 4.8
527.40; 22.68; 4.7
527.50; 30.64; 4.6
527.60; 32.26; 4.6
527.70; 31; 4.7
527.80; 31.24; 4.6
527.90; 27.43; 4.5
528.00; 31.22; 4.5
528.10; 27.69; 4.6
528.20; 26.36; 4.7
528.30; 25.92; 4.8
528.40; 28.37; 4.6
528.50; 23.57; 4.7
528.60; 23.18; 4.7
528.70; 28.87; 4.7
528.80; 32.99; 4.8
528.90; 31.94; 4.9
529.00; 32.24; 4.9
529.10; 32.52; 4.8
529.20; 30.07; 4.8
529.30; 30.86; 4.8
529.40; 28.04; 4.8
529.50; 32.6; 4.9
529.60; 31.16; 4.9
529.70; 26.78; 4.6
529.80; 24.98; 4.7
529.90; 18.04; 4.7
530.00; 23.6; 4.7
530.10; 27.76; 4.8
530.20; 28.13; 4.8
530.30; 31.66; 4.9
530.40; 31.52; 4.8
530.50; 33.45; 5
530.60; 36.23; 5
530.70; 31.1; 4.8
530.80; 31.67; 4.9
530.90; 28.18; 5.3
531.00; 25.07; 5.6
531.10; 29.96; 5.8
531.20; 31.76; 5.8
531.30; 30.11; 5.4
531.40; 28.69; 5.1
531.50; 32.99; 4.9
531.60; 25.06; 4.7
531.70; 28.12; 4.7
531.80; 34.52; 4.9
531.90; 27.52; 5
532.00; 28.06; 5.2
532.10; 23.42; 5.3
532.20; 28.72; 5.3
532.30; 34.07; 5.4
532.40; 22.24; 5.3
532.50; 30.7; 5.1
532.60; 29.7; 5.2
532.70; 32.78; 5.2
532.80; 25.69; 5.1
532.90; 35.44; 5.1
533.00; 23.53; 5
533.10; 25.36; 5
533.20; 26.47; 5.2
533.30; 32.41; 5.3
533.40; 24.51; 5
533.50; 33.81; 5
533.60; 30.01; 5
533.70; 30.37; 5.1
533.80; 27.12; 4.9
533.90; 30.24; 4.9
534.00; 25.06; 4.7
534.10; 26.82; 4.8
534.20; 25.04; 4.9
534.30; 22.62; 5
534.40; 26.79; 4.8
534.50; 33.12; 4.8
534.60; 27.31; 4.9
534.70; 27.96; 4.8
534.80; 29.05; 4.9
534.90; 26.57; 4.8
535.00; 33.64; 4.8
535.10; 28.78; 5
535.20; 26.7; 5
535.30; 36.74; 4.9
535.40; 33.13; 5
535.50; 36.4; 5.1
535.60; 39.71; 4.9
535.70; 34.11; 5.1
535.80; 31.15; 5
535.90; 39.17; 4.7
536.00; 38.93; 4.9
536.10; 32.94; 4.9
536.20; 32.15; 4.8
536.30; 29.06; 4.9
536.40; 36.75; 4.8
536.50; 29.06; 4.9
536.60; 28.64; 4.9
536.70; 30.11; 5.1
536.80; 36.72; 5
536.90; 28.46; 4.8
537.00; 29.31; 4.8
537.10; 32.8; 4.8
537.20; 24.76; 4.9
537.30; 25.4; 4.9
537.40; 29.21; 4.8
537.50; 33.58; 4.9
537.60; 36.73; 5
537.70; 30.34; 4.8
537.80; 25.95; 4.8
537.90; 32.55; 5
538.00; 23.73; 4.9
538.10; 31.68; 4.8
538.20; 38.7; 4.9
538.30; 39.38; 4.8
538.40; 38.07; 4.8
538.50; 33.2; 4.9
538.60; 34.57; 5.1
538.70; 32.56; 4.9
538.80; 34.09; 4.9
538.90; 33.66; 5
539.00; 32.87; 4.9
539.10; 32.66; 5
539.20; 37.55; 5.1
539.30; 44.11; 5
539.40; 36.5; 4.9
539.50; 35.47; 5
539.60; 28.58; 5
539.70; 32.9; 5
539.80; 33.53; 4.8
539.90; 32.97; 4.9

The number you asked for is -0.05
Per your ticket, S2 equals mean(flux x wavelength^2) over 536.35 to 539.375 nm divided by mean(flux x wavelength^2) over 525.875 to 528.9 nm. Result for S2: 1.33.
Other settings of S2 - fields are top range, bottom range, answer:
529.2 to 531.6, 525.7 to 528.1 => 1.19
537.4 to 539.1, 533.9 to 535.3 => 1.20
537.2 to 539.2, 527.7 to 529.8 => 1.16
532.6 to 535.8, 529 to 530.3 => 1.07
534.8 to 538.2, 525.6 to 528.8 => 1.29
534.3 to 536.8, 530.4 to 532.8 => 1.09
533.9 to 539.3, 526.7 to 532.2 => 1.16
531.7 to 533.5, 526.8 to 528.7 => 1.11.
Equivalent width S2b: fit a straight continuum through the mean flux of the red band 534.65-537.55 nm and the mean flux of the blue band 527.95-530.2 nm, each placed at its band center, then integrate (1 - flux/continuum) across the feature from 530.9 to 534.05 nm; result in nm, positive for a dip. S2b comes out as 0.11 nm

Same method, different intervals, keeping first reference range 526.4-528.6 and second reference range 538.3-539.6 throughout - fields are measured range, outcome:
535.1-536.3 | -0.06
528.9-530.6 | -0.13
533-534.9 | 0.19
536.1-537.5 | 0.13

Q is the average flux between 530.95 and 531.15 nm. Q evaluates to 27.5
